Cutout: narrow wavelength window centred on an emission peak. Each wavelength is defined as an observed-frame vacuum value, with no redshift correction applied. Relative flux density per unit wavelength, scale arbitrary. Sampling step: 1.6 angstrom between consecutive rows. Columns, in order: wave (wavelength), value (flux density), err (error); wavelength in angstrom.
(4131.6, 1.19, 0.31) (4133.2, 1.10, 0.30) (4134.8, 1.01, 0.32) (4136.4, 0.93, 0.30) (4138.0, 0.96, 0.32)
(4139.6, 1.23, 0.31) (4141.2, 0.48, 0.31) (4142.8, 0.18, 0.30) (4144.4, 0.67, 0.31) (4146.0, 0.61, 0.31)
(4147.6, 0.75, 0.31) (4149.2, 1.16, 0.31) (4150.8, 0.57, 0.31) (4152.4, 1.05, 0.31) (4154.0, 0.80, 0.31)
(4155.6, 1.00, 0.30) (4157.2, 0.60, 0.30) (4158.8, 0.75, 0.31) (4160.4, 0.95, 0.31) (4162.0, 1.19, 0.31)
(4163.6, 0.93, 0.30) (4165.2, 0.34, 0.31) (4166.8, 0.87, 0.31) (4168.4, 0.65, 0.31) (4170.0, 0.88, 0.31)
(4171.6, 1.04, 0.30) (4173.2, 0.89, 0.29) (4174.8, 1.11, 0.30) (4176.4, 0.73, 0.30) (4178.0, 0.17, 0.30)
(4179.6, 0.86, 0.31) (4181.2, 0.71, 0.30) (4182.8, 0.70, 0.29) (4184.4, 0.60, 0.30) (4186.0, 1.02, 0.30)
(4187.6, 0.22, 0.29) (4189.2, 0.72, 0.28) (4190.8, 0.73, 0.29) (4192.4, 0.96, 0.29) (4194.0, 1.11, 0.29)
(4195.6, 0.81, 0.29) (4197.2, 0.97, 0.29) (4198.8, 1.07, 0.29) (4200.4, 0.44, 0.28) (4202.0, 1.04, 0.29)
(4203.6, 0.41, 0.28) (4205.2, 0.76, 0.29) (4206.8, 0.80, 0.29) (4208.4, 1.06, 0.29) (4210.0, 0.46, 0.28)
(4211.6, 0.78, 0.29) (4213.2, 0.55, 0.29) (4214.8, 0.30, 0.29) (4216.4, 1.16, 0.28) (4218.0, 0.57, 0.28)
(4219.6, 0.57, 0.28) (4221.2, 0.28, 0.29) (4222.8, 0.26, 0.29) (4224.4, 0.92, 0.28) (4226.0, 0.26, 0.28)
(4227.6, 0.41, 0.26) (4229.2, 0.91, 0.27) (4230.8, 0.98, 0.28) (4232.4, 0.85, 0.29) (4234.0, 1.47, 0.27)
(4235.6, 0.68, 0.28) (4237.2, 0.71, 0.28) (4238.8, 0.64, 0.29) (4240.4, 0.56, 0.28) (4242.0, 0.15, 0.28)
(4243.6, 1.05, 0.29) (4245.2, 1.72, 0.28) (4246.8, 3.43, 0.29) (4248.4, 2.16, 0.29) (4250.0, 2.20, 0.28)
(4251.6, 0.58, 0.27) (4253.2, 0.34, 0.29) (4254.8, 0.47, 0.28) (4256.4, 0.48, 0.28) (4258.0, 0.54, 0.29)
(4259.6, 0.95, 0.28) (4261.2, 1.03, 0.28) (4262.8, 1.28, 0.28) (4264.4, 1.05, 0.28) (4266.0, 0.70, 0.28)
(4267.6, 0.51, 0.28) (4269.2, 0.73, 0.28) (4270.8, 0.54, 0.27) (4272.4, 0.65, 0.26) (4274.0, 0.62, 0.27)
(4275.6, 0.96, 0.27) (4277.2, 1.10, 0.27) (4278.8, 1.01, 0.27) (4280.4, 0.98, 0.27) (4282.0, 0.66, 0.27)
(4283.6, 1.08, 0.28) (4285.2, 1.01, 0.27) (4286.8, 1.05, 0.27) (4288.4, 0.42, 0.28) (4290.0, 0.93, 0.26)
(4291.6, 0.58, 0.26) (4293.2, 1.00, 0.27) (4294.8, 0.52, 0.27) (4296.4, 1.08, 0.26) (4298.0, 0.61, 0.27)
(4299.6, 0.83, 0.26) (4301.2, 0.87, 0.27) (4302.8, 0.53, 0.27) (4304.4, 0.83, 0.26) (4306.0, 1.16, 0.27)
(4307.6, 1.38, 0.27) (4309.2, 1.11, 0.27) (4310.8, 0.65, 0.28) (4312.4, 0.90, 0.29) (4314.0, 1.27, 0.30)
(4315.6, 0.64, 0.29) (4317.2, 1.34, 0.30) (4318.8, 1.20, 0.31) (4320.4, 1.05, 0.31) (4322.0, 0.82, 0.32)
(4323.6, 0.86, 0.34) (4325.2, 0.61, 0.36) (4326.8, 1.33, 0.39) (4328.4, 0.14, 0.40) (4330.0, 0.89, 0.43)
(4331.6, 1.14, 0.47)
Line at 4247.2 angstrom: [O II] 3727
